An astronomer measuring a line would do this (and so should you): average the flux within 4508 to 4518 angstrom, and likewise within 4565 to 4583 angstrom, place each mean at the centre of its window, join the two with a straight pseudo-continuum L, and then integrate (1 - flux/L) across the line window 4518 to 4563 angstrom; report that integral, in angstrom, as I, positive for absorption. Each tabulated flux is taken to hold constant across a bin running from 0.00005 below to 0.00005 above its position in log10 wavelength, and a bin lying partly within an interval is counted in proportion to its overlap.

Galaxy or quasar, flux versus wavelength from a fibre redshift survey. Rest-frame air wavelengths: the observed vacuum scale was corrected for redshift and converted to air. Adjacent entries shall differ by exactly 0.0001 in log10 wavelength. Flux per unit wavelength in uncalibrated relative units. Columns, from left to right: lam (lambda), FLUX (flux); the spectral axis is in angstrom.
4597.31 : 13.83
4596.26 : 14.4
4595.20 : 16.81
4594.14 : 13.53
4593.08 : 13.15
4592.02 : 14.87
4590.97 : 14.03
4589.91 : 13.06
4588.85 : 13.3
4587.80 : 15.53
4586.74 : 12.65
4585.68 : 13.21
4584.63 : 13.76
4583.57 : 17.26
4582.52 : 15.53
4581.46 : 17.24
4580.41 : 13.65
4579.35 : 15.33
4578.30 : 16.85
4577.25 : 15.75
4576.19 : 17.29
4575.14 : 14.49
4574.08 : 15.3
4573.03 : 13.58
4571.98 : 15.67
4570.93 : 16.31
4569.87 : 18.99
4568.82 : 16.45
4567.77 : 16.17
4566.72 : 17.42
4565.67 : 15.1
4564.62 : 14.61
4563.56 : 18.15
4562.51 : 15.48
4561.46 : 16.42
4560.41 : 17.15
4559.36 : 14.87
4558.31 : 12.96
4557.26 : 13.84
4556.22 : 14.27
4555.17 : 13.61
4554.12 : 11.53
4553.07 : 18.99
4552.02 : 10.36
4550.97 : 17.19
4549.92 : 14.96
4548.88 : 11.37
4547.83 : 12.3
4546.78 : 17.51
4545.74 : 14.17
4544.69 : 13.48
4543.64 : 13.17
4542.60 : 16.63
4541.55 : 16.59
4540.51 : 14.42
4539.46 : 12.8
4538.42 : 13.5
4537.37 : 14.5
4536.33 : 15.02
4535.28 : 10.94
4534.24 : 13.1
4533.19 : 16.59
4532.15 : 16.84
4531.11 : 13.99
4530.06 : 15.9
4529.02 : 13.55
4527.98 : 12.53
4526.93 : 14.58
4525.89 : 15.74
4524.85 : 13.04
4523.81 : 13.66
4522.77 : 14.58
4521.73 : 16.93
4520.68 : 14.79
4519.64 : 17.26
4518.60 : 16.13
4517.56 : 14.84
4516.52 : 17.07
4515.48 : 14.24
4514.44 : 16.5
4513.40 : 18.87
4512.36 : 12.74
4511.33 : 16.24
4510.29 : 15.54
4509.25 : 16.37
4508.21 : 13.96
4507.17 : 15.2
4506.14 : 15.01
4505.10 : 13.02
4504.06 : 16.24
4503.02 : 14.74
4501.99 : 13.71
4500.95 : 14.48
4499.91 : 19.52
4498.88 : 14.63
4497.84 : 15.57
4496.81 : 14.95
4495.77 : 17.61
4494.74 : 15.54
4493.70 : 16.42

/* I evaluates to 3.5 angstrom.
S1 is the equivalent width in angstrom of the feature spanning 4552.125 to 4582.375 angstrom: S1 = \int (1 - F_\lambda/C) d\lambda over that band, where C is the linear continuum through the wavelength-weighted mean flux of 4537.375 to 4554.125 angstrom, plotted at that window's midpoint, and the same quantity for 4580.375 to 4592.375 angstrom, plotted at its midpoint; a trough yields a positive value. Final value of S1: -2.2 angstrom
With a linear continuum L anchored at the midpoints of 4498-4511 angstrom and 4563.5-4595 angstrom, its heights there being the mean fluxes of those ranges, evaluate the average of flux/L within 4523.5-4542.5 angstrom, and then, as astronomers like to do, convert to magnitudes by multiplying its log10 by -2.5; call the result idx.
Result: 0.06 mag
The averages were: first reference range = 15.2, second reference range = 15.2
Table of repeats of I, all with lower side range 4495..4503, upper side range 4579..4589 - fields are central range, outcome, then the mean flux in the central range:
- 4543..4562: 1.0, 14.4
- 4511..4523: -0.3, 15.9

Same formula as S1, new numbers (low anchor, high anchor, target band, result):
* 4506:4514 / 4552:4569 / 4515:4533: 0.5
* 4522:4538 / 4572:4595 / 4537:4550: 0.2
